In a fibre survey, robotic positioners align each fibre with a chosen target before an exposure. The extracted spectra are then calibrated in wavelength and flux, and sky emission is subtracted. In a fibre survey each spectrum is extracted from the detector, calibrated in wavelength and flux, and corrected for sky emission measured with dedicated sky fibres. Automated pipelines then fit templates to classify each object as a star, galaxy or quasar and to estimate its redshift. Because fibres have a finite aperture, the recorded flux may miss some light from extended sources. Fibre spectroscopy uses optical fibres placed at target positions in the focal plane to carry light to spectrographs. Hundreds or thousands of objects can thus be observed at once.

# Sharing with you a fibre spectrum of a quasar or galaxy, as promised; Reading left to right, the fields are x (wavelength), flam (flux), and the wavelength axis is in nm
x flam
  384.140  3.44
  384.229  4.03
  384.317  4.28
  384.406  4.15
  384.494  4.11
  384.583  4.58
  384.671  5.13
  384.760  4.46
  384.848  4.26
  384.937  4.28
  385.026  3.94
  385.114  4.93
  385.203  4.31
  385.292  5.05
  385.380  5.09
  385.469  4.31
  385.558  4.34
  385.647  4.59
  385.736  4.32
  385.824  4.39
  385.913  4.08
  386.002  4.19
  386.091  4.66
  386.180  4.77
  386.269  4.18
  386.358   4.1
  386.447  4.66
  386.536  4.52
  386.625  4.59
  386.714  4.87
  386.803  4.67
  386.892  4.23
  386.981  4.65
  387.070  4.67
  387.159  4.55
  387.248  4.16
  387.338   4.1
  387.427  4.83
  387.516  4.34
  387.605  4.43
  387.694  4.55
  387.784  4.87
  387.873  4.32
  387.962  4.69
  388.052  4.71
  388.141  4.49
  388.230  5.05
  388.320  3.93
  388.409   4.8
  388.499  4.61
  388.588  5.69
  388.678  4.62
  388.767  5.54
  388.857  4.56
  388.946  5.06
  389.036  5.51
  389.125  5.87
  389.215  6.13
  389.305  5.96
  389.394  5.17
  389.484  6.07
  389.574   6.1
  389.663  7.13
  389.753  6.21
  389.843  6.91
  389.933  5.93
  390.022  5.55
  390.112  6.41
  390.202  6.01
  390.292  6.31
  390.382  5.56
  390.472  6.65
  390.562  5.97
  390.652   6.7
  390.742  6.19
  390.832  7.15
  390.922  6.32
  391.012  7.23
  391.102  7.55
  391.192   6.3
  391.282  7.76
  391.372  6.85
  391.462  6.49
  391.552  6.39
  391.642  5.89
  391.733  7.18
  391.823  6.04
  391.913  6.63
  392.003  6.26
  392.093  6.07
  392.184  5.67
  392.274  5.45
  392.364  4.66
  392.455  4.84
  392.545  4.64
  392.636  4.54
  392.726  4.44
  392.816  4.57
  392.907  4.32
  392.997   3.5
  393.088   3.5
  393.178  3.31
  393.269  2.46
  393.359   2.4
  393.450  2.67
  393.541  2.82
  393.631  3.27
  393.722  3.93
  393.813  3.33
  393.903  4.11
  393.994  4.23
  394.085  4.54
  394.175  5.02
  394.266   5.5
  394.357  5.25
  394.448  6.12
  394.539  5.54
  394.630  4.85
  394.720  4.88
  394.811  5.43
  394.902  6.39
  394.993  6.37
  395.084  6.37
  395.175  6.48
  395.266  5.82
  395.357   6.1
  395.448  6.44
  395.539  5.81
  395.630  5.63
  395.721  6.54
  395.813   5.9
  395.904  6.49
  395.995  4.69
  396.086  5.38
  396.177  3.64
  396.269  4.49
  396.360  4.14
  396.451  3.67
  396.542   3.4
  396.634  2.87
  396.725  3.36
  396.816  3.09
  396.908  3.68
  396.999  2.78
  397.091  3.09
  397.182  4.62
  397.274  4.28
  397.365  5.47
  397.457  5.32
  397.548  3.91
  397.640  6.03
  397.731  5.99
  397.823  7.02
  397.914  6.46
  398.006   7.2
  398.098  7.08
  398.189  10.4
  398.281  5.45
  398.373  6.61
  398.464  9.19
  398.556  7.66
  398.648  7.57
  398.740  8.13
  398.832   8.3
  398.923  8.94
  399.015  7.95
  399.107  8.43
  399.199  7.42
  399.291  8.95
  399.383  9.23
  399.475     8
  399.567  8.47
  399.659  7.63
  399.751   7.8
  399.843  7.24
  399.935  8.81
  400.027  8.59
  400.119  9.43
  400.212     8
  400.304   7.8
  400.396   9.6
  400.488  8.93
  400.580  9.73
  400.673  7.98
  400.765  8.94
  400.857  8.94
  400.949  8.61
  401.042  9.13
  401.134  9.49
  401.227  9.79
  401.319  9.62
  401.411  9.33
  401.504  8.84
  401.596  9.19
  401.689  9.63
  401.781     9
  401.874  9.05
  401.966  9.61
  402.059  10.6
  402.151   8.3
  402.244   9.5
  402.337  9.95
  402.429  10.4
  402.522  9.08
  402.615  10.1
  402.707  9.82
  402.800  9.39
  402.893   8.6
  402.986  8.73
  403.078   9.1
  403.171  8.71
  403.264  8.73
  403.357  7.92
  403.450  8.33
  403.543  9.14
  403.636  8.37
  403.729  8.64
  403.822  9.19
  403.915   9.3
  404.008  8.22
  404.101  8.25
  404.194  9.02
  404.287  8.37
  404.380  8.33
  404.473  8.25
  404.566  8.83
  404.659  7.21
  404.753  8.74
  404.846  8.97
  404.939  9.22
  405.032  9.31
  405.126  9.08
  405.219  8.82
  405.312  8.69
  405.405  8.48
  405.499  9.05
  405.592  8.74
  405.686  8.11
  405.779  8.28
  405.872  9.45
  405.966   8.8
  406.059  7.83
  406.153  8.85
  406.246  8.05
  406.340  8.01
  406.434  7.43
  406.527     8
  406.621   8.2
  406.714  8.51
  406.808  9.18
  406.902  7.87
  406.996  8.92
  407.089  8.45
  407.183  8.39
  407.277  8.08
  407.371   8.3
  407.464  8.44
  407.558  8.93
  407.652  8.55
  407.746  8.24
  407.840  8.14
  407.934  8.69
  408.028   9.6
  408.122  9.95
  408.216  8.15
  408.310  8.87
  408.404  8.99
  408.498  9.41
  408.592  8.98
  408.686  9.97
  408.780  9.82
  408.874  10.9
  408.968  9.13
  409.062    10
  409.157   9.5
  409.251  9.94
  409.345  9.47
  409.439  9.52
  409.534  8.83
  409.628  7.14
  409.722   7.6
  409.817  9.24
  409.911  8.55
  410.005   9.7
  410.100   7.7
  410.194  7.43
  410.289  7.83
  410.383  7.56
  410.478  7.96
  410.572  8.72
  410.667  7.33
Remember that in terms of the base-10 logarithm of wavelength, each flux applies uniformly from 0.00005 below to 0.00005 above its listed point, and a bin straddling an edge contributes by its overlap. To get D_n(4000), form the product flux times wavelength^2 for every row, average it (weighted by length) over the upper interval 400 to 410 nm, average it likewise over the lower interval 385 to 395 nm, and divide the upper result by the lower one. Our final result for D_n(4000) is 1.88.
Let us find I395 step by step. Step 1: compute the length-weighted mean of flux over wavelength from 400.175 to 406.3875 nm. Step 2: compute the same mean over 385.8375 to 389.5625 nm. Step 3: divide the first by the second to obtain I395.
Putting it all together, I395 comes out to 1.9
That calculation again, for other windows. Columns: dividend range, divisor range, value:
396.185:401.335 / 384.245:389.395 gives 1.51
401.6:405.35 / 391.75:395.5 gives 1.84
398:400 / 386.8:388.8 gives 1.74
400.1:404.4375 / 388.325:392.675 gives 1.51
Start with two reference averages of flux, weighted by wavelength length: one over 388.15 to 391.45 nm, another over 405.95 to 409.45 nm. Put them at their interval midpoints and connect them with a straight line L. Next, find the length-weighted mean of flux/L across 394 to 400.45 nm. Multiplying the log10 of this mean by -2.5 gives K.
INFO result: 0.152 mag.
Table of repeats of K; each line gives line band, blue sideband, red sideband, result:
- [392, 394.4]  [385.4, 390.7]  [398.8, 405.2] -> 0.46 mag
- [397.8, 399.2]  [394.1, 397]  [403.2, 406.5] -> -0.24 mag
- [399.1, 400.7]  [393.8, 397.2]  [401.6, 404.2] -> -0.14 mag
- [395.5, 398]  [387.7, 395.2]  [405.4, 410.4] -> 0.32 mag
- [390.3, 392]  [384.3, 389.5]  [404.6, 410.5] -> -0.20 mag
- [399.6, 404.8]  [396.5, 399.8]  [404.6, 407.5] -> -0.19 mag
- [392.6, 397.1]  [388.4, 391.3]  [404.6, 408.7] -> 0.44 mag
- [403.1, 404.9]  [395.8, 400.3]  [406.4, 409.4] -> -0.09 mag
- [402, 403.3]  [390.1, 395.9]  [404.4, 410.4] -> -0.22 mag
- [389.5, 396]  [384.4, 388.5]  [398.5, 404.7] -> 0.13 mag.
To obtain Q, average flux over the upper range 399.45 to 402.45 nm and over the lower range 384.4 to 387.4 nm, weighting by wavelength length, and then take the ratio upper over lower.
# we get 2.00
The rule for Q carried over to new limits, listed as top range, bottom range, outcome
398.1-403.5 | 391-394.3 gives 1.77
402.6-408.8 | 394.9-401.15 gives 1.30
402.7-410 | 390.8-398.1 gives 1.71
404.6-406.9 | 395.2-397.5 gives 1.82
